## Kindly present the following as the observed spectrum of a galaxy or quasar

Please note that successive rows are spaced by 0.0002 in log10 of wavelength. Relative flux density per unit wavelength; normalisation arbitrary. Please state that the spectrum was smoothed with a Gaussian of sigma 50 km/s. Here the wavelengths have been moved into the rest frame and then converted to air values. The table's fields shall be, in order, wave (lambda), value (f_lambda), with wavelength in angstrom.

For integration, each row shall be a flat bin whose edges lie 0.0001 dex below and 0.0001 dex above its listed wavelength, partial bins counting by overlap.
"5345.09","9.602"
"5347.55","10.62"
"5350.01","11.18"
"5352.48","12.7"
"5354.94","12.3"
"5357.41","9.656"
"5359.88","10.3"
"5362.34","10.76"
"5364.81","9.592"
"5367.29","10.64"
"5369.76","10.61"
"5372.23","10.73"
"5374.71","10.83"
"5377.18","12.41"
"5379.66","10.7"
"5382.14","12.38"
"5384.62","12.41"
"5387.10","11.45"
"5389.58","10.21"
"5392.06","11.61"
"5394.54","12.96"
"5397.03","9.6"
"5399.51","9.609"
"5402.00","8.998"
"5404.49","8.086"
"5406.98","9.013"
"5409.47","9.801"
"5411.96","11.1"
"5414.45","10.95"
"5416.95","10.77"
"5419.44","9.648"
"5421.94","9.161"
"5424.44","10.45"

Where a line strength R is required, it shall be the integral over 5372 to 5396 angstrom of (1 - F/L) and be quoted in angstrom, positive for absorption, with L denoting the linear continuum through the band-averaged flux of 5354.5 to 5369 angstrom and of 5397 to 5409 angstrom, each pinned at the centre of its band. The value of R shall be -4.7 angstrom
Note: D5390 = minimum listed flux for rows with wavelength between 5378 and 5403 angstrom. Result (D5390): 8.998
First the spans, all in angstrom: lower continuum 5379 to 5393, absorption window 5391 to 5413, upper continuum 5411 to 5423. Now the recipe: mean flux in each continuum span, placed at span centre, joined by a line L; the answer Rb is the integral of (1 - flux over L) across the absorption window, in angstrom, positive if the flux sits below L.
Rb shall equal 1.68 angstrom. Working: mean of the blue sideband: 11.5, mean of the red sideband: 10.3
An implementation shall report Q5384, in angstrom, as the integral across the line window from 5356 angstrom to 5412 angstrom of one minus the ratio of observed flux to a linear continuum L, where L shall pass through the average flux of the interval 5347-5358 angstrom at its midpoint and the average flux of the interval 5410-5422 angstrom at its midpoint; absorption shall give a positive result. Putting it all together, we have 1.8 angstrom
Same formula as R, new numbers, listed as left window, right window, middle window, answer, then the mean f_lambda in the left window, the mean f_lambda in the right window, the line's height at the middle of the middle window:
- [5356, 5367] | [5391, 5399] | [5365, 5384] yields -1.0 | 10.2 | 11.2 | 10.6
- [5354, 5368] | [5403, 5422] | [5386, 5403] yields -1.0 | 10.5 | 9.85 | 10.1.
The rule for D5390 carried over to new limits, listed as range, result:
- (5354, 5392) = 9.592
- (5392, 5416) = 8.086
